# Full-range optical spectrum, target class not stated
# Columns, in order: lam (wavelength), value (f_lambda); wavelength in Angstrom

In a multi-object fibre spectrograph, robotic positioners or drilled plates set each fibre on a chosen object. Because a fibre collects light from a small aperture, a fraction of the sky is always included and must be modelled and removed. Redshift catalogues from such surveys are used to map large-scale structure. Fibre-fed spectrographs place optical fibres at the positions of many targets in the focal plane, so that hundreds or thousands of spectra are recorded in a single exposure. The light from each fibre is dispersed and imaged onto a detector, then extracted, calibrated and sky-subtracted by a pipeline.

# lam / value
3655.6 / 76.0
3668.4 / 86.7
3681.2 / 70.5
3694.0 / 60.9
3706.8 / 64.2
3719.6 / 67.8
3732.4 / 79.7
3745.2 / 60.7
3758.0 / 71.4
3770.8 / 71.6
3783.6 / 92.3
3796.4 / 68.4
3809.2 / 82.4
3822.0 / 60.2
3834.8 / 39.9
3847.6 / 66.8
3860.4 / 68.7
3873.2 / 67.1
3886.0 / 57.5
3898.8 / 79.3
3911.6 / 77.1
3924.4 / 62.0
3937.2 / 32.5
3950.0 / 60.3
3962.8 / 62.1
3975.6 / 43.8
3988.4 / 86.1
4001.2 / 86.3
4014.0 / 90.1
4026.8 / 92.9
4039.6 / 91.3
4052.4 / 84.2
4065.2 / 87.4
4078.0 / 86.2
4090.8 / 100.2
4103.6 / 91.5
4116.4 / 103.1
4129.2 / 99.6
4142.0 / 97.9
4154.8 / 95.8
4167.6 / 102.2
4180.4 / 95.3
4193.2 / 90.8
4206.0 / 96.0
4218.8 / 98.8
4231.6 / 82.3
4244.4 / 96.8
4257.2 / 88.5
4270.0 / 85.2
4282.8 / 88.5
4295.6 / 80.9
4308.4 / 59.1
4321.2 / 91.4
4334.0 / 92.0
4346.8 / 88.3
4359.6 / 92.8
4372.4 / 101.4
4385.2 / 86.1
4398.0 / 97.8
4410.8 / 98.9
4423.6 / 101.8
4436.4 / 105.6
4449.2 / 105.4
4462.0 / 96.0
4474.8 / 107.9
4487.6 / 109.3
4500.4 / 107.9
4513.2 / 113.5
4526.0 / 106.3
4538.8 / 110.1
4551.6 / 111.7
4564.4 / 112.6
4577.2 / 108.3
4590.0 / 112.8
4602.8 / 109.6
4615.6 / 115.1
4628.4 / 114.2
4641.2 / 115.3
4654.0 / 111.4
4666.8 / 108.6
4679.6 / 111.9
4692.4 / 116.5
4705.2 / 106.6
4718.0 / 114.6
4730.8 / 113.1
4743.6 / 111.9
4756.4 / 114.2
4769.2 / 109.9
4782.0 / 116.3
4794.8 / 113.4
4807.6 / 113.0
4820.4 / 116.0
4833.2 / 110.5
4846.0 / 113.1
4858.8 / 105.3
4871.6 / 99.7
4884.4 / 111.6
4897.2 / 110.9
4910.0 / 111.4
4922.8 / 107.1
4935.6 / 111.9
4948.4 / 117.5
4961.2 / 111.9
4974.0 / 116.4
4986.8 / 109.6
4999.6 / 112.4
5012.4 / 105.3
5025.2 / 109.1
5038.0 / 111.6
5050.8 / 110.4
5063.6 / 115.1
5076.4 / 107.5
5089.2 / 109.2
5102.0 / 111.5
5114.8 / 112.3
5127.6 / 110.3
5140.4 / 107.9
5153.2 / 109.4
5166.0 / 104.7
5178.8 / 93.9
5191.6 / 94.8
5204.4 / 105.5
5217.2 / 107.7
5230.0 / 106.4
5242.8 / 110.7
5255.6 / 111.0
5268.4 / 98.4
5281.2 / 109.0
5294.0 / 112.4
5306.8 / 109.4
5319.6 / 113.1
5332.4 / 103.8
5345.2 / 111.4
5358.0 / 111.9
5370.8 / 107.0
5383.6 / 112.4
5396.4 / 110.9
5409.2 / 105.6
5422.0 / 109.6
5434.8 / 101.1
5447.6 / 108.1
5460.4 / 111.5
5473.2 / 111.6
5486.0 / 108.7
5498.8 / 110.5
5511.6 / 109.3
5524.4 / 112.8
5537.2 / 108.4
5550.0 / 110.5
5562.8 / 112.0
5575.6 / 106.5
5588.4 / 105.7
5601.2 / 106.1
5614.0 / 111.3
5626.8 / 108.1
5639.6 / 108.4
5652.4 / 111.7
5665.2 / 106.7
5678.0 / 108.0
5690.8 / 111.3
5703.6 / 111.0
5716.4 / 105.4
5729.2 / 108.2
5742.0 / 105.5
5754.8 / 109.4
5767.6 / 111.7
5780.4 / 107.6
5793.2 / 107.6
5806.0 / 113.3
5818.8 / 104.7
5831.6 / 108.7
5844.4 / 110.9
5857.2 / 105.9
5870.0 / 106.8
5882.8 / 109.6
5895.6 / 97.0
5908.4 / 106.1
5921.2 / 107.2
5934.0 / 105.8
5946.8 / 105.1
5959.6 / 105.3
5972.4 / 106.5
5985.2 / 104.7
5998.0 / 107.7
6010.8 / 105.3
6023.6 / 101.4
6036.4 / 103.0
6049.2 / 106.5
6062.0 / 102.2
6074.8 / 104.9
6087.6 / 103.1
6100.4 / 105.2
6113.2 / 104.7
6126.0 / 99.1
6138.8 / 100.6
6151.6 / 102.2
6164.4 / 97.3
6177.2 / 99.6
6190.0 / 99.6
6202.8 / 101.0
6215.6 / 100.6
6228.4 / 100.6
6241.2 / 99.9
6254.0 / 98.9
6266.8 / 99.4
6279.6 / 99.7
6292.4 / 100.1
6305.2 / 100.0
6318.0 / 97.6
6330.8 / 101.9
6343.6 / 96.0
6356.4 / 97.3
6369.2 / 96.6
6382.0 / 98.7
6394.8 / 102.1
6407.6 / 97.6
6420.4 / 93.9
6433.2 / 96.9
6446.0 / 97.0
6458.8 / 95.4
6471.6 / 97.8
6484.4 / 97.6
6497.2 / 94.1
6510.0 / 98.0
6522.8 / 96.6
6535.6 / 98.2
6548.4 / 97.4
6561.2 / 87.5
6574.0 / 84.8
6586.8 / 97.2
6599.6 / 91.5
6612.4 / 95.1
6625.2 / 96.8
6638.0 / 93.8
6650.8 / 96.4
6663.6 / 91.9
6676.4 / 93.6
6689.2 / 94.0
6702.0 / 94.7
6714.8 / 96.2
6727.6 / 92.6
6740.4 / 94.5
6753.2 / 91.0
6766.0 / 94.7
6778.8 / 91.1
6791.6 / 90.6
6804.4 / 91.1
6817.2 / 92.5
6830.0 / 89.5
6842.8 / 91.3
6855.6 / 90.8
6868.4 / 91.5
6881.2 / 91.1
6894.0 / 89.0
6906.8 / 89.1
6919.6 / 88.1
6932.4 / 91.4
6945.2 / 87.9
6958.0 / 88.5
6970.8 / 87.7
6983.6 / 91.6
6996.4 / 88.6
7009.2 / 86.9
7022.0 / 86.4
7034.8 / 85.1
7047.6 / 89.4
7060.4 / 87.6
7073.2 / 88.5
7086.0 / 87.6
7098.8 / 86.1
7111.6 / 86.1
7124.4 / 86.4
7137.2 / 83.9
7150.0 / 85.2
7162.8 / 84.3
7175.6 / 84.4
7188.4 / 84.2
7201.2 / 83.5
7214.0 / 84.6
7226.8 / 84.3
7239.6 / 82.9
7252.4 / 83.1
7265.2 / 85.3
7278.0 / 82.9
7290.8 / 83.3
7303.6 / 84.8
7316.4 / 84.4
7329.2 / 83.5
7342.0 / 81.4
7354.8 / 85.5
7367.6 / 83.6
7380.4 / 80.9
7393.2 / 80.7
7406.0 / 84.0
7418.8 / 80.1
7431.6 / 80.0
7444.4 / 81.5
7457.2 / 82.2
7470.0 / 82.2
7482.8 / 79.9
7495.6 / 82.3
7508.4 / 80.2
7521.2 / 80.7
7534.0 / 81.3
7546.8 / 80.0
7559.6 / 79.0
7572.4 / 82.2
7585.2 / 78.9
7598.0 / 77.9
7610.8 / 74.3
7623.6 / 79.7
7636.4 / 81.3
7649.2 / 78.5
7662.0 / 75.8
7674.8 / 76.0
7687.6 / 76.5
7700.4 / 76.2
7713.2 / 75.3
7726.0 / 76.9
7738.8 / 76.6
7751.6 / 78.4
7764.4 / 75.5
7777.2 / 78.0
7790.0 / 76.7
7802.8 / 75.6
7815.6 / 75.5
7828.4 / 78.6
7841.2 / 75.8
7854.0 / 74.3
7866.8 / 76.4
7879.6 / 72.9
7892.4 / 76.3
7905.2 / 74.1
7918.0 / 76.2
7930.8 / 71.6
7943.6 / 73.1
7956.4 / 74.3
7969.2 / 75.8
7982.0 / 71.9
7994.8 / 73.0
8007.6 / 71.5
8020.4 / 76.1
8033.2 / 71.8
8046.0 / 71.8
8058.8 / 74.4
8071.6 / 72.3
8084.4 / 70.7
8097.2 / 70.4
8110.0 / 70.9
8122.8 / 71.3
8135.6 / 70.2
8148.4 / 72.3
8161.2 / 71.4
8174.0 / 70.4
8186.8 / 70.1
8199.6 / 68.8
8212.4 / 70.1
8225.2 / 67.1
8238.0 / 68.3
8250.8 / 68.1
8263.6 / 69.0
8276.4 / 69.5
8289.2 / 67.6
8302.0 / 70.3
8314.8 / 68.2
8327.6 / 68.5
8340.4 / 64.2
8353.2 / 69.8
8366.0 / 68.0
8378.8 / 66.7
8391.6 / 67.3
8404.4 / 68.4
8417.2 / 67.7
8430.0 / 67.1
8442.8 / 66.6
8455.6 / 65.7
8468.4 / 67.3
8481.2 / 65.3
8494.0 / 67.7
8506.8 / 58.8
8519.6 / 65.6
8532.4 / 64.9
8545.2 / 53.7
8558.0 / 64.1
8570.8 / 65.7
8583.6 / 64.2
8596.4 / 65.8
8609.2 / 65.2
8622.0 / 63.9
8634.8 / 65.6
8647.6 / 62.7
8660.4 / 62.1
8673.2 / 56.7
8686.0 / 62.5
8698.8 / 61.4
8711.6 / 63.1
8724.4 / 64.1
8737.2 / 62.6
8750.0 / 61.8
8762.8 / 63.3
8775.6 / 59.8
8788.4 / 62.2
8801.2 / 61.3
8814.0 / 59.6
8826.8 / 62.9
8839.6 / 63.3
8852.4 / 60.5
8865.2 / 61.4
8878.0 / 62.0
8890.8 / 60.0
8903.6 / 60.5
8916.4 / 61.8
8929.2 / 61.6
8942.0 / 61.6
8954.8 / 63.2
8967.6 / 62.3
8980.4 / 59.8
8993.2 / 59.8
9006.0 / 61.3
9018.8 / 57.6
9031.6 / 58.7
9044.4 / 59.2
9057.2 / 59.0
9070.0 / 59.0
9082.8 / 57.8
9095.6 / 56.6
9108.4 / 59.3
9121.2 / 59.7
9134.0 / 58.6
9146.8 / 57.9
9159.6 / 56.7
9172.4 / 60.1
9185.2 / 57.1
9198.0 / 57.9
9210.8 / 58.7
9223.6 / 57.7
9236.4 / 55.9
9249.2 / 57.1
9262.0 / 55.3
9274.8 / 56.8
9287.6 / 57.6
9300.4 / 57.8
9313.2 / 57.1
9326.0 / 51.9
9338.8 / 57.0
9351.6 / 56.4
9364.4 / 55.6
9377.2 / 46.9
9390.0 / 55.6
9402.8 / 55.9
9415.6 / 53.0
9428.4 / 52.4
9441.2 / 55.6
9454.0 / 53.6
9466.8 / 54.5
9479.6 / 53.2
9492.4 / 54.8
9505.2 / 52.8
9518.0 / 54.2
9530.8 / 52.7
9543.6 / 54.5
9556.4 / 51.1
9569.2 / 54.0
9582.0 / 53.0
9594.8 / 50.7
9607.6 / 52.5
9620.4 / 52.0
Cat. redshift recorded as 0.000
